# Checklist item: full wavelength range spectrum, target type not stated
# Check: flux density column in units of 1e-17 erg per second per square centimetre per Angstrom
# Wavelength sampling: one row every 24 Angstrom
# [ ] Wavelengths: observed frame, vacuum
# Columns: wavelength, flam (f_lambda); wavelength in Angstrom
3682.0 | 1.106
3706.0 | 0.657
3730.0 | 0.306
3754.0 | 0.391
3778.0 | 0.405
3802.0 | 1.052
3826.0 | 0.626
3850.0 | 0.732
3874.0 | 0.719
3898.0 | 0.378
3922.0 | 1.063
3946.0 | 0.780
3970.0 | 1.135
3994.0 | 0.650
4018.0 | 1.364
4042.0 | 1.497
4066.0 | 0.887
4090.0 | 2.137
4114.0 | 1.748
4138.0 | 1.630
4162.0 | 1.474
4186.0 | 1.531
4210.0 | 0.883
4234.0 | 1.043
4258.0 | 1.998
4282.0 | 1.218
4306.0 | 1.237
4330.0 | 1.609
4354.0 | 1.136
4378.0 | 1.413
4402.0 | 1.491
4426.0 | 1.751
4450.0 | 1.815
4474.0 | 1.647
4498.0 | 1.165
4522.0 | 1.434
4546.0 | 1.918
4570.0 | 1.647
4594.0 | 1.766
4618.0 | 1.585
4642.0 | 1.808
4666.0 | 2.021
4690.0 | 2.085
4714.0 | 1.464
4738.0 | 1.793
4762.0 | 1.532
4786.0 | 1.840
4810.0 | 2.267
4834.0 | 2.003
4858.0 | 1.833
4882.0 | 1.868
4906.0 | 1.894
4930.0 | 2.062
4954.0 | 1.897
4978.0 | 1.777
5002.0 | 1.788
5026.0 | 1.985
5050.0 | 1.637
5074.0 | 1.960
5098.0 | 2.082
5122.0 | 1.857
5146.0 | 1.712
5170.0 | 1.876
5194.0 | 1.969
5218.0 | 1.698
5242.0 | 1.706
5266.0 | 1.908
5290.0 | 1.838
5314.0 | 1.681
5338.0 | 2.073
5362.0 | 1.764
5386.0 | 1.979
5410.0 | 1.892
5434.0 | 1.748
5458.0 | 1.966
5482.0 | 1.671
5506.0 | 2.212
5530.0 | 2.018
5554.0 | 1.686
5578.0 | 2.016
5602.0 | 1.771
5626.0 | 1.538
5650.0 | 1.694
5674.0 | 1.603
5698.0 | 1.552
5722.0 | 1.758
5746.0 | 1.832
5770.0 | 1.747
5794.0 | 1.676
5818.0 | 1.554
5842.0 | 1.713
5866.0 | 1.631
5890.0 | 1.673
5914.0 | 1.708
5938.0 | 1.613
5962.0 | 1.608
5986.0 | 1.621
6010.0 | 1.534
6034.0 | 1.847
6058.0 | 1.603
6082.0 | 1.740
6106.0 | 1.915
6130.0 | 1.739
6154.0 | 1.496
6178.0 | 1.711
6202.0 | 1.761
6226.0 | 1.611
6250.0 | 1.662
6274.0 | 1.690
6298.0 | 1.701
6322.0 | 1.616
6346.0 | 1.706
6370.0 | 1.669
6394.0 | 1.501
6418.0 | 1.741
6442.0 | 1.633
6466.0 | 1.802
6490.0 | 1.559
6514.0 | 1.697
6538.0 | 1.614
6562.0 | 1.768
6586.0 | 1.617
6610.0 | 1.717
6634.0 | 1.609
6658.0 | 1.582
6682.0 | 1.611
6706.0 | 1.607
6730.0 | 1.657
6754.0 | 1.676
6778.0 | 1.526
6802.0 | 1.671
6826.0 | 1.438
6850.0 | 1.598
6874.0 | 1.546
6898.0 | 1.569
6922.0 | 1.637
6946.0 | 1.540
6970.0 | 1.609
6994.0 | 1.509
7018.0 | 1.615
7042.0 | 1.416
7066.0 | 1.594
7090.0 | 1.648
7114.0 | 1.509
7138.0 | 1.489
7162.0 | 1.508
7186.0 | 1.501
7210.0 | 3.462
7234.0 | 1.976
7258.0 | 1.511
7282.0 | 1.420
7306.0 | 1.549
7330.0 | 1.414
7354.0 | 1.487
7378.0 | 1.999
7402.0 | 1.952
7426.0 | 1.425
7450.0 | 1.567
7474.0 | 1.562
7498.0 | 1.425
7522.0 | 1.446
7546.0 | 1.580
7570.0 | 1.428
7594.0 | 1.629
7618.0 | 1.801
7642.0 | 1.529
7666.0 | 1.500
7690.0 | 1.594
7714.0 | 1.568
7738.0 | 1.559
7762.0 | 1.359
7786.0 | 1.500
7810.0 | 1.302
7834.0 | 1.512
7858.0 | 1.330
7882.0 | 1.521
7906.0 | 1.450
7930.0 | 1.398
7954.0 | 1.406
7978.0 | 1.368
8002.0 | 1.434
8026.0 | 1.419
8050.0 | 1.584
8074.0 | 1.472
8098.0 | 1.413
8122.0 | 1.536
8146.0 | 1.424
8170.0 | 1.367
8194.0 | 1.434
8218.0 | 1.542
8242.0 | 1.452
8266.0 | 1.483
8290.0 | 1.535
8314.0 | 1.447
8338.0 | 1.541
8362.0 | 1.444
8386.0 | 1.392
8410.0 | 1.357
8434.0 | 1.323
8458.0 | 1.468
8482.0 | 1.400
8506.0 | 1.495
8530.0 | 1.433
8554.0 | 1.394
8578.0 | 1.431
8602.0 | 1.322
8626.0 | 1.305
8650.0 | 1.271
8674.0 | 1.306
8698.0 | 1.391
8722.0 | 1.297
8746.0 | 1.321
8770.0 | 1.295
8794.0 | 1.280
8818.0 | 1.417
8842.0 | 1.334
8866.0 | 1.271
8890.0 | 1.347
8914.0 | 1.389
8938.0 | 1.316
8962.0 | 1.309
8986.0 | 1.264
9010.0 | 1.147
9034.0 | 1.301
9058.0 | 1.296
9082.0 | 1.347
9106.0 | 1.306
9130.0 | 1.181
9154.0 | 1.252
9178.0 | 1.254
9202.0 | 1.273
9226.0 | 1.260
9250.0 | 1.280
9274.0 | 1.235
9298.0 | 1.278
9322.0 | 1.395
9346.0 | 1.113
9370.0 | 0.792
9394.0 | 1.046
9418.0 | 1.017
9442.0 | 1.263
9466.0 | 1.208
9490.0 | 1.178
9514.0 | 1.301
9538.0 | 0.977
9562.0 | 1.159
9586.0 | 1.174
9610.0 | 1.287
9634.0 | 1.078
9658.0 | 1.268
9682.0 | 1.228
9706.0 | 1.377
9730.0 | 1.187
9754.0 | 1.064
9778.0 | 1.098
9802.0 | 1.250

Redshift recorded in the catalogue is 0.100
